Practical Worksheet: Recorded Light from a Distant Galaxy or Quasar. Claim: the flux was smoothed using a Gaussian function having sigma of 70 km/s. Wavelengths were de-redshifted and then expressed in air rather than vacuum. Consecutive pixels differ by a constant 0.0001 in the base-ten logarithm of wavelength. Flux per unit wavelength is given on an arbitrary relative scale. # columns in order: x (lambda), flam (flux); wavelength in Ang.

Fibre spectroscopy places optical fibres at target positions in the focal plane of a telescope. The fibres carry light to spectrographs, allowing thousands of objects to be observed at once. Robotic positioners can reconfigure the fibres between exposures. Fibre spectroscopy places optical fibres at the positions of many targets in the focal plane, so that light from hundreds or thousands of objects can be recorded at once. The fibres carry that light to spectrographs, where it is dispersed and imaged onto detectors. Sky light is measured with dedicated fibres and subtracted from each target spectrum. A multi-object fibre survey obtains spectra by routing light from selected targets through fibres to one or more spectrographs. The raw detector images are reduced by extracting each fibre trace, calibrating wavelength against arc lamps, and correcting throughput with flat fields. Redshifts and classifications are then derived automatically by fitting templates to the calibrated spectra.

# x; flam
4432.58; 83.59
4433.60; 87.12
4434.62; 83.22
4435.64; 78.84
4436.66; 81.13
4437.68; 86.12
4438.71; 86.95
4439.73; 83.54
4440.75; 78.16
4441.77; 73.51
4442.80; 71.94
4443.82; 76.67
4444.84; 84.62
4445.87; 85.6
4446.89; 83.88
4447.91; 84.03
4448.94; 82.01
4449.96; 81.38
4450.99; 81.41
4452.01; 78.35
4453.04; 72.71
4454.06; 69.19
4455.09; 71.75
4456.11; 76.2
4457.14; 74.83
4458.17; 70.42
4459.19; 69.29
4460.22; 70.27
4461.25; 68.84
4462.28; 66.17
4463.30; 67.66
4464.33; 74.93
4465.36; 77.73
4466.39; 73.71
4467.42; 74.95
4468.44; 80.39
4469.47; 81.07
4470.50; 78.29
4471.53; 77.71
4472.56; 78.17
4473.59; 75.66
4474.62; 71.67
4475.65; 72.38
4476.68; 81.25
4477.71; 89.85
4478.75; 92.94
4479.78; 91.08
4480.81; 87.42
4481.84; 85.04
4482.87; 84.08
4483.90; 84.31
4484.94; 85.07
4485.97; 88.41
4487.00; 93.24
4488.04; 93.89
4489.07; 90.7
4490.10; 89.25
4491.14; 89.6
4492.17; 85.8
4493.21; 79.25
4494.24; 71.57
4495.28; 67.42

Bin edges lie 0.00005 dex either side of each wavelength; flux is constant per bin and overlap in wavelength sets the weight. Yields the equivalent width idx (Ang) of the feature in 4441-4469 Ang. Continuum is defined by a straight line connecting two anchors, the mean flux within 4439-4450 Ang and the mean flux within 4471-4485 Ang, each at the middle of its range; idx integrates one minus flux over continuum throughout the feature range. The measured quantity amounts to 1.9 Ang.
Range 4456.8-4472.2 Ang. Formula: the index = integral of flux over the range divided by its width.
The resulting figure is 73.8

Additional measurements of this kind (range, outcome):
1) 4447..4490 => 79.4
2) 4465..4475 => 77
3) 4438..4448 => 80.9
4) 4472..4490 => 85.1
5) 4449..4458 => 75.8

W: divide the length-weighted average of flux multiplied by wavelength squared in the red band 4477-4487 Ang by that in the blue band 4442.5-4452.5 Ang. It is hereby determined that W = 1.10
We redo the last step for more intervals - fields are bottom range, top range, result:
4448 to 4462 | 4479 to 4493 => 1.20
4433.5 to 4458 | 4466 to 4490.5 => 1.07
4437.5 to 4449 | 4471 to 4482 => 1.02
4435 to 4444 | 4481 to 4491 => 1.13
